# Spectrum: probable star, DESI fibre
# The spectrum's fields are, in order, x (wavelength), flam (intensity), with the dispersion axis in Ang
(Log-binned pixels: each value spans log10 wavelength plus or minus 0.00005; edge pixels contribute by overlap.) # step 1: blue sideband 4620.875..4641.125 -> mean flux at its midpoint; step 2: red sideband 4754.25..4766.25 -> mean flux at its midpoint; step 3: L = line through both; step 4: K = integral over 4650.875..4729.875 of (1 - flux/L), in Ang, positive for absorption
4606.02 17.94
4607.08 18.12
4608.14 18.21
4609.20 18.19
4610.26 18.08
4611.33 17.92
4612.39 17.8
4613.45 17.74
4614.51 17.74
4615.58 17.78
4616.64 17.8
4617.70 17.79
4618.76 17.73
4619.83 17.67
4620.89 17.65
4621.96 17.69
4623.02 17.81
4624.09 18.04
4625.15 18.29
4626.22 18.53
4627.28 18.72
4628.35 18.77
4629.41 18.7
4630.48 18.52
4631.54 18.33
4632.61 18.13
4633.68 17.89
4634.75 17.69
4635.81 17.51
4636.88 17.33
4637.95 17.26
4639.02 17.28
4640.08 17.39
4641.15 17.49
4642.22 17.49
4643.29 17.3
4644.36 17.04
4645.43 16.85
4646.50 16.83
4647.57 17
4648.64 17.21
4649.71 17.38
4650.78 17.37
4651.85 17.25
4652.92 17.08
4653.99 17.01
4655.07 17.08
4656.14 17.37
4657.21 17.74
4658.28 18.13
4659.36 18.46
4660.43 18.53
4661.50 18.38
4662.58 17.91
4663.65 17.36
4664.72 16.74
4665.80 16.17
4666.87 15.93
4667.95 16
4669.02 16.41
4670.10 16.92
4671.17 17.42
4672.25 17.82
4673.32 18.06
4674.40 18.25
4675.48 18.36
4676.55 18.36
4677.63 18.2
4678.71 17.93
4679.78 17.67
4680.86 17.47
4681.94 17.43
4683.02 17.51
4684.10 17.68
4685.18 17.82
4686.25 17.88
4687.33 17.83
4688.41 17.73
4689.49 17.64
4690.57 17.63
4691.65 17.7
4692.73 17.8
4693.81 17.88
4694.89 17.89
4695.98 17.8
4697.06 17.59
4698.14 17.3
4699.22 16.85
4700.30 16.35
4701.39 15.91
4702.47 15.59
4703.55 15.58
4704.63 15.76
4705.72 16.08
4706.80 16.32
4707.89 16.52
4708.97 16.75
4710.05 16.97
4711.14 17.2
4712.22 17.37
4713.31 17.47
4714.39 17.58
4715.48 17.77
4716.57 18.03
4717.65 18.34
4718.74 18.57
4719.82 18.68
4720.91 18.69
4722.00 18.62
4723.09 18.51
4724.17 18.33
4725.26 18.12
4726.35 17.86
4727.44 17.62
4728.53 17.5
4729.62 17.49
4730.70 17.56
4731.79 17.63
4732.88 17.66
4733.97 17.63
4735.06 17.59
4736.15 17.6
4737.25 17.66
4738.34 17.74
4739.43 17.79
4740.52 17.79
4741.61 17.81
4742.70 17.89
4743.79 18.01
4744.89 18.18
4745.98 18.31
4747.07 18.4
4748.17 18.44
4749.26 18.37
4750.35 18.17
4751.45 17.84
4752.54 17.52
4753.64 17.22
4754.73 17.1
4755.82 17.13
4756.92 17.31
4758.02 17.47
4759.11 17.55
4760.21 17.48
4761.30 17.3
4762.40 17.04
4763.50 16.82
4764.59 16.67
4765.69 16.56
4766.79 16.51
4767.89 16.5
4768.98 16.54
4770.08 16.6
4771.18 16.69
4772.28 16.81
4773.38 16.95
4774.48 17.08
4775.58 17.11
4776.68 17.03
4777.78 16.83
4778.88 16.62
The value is 0.49 Ang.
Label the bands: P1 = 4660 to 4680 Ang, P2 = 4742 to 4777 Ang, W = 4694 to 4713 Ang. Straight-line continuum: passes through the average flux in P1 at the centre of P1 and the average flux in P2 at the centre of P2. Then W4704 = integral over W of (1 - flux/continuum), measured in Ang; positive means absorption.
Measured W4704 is 0.8 Ang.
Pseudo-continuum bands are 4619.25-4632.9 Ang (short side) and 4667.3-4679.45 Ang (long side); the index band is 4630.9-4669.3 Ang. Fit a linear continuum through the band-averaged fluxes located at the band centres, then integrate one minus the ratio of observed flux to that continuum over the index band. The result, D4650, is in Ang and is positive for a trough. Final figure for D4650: 1.2 Ang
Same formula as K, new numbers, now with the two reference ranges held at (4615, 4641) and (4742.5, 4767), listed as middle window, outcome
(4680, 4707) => 0.8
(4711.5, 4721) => -0.2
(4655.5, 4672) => 0.5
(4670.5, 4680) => -0.1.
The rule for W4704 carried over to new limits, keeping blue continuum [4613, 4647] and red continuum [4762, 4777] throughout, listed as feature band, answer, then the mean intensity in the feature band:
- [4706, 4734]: -1.0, 17.7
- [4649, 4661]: 0.0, 17.6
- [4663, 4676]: 0.3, 17.1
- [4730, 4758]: -1.3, 17.8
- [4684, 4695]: -0.3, 17.8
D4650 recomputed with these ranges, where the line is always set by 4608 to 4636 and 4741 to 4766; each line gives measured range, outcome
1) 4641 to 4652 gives 0.5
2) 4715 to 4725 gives -0.4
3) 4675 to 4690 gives 0.0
